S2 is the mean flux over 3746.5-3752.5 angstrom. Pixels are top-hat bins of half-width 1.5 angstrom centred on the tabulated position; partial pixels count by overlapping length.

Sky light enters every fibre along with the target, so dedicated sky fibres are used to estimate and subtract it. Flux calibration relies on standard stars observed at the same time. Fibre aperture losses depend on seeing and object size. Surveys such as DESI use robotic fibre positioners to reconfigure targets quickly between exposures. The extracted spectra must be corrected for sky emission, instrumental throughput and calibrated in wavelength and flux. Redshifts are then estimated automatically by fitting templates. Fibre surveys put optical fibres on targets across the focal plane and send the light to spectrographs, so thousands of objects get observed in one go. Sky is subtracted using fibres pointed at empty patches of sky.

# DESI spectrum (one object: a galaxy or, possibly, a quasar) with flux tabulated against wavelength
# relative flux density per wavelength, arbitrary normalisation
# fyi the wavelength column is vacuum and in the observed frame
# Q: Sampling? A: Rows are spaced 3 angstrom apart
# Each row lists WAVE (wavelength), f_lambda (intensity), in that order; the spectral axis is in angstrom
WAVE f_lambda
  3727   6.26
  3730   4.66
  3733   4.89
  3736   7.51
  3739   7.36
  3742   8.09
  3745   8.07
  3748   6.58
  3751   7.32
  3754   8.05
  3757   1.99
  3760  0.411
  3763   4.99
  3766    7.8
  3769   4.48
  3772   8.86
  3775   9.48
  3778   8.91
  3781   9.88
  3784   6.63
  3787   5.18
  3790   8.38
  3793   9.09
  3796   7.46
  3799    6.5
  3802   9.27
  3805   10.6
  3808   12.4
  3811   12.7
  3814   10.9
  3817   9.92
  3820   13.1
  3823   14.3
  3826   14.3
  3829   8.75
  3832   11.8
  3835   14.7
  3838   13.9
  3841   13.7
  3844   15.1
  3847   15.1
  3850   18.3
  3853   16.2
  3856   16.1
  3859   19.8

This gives 6.95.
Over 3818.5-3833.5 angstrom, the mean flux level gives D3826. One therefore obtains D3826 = 12.4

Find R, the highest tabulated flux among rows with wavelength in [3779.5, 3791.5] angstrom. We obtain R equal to 9.88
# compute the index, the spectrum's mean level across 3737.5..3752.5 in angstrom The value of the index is 7.48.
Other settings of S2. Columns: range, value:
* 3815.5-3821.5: 11.5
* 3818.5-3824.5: 13.7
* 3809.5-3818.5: 11.2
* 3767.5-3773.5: 6.67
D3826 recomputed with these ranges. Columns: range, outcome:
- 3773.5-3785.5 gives 8.72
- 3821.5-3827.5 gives 14.3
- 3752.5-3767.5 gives 4.65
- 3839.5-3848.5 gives 14.6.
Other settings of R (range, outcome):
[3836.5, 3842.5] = 13.9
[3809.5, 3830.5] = 14.3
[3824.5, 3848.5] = 15.1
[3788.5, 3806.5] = 10.6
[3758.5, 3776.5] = 9.48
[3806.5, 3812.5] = 12.7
